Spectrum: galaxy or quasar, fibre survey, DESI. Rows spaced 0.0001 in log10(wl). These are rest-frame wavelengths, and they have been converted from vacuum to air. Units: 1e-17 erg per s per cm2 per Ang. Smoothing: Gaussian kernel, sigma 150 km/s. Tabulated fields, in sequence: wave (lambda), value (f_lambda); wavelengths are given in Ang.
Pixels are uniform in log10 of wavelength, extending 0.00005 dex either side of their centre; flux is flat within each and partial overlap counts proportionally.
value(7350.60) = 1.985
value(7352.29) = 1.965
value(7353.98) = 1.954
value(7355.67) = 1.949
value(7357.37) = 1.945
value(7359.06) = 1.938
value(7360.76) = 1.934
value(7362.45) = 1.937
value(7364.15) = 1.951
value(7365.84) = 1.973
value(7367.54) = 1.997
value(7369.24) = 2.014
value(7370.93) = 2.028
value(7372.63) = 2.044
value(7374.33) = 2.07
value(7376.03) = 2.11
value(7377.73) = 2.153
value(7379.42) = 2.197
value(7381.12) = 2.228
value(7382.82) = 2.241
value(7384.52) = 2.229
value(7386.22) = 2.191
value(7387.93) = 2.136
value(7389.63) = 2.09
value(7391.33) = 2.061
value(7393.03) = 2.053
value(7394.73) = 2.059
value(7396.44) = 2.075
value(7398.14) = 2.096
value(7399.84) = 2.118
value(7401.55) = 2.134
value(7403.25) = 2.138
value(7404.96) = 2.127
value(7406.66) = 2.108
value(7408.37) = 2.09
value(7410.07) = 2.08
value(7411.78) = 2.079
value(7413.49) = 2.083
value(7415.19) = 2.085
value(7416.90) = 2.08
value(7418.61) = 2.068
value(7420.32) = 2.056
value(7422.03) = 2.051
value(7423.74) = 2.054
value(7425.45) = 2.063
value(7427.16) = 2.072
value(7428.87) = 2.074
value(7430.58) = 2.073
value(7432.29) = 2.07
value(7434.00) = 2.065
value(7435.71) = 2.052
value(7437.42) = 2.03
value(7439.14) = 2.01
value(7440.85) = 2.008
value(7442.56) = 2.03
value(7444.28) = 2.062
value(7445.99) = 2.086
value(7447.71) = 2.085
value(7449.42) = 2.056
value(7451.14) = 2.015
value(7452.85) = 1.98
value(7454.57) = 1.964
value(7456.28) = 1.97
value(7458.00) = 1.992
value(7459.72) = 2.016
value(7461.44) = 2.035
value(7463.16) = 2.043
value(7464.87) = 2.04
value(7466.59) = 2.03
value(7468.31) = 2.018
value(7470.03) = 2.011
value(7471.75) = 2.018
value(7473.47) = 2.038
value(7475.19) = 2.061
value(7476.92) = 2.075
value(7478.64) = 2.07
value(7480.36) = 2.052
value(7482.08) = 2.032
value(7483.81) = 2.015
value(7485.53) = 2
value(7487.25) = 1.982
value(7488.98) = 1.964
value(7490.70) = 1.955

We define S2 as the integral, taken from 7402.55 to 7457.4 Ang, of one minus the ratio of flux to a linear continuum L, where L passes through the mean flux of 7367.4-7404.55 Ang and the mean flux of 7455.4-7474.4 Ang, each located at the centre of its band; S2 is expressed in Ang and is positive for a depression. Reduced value 0.1 Ang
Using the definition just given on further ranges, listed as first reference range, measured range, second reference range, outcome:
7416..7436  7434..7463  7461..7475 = 0.3 Ang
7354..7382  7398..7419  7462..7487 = -0.7 Ang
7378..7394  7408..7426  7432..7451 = 0.2 Ang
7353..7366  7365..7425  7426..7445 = -3.1 Ang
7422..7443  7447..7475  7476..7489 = 0.2 Ang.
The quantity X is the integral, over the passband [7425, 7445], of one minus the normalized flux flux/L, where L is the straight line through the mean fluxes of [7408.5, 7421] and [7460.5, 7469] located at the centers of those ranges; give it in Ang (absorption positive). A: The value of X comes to 0.1 Ang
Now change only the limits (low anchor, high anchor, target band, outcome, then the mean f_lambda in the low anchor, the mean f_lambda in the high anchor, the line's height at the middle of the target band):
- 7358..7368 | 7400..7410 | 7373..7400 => -1.1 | 1.95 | 2.12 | 2.04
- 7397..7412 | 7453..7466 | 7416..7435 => 0.0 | 2.11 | 2.01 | 2.07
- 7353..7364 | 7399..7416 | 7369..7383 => -0.8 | 1.94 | 2.1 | 2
